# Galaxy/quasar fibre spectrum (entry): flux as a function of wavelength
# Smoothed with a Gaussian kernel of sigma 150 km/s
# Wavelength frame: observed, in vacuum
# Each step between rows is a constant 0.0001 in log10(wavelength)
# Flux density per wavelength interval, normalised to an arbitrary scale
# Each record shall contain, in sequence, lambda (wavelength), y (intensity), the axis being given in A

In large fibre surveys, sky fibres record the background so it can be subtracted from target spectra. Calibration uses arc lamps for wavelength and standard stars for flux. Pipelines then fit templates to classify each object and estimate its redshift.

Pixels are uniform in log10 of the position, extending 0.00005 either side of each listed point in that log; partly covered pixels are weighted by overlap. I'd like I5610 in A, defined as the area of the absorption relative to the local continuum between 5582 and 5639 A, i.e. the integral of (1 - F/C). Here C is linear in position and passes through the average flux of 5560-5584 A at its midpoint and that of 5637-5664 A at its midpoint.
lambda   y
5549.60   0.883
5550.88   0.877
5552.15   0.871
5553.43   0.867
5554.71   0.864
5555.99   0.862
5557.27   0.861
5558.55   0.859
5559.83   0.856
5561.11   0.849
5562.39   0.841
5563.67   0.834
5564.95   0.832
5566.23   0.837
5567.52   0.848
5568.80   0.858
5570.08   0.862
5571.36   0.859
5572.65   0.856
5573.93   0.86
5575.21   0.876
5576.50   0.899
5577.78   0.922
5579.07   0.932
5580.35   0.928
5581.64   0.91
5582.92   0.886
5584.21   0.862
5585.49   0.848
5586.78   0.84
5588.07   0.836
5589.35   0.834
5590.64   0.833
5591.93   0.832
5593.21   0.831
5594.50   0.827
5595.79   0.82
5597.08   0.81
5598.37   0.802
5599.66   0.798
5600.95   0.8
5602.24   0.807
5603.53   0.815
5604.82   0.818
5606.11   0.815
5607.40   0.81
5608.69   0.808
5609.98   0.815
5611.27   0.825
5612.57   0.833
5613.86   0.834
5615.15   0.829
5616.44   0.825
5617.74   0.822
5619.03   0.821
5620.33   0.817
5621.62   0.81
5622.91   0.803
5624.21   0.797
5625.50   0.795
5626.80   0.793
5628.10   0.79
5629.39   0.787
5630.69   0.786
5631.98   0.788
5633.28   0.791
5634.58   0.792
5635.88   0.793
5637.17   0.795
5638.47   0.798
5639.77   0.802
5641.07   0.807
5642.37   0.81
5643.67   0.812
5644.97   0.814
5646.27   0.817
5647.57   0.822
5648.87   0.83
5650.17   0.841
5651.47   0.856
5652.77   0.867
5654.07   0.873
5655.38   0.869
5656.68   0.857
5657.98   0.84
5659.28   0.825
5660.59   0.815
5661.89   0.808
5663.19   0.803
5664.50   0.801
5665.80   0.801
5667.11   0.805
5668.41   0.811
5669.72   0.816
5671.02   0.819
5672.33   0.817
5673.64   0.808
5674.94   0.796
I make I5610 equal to 2.3 A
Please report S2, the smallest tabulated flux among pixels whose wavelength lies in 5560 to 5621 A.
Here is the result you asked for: 0.798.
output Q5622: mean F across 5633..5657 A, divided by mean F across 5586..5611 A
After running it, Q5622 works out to 1.0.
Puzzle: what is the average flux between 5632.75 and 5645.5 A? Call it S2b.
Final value 0.801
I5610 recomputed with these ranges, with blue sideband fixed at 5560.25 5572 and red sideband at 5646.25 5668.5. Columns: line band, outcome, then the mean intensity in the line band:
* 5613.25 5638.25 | 0.99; 0.804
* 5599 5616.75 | 0.49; 0.817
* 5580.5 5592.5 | -0.19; 0.856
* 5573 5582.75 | -0.65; 0.902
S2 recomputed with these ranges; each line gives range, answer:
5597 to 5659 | 0.786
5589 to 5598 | 0.81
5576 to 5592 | 0.832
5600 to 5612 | 0.8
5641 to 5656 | 0.807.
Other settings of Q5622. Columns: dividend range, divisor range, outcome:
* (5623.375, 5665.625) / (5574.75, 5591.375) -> 0.93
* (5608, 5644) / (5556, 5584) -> 0.93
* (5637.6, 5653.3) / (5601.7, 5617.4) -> 1.00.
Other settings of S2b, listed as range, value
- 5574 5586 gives 0.895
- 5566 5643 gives 0.829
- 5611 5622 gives 0.824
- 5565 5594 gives 0.865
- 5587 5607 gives 0.819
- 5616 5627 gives 0.809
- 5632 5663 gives 0.822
